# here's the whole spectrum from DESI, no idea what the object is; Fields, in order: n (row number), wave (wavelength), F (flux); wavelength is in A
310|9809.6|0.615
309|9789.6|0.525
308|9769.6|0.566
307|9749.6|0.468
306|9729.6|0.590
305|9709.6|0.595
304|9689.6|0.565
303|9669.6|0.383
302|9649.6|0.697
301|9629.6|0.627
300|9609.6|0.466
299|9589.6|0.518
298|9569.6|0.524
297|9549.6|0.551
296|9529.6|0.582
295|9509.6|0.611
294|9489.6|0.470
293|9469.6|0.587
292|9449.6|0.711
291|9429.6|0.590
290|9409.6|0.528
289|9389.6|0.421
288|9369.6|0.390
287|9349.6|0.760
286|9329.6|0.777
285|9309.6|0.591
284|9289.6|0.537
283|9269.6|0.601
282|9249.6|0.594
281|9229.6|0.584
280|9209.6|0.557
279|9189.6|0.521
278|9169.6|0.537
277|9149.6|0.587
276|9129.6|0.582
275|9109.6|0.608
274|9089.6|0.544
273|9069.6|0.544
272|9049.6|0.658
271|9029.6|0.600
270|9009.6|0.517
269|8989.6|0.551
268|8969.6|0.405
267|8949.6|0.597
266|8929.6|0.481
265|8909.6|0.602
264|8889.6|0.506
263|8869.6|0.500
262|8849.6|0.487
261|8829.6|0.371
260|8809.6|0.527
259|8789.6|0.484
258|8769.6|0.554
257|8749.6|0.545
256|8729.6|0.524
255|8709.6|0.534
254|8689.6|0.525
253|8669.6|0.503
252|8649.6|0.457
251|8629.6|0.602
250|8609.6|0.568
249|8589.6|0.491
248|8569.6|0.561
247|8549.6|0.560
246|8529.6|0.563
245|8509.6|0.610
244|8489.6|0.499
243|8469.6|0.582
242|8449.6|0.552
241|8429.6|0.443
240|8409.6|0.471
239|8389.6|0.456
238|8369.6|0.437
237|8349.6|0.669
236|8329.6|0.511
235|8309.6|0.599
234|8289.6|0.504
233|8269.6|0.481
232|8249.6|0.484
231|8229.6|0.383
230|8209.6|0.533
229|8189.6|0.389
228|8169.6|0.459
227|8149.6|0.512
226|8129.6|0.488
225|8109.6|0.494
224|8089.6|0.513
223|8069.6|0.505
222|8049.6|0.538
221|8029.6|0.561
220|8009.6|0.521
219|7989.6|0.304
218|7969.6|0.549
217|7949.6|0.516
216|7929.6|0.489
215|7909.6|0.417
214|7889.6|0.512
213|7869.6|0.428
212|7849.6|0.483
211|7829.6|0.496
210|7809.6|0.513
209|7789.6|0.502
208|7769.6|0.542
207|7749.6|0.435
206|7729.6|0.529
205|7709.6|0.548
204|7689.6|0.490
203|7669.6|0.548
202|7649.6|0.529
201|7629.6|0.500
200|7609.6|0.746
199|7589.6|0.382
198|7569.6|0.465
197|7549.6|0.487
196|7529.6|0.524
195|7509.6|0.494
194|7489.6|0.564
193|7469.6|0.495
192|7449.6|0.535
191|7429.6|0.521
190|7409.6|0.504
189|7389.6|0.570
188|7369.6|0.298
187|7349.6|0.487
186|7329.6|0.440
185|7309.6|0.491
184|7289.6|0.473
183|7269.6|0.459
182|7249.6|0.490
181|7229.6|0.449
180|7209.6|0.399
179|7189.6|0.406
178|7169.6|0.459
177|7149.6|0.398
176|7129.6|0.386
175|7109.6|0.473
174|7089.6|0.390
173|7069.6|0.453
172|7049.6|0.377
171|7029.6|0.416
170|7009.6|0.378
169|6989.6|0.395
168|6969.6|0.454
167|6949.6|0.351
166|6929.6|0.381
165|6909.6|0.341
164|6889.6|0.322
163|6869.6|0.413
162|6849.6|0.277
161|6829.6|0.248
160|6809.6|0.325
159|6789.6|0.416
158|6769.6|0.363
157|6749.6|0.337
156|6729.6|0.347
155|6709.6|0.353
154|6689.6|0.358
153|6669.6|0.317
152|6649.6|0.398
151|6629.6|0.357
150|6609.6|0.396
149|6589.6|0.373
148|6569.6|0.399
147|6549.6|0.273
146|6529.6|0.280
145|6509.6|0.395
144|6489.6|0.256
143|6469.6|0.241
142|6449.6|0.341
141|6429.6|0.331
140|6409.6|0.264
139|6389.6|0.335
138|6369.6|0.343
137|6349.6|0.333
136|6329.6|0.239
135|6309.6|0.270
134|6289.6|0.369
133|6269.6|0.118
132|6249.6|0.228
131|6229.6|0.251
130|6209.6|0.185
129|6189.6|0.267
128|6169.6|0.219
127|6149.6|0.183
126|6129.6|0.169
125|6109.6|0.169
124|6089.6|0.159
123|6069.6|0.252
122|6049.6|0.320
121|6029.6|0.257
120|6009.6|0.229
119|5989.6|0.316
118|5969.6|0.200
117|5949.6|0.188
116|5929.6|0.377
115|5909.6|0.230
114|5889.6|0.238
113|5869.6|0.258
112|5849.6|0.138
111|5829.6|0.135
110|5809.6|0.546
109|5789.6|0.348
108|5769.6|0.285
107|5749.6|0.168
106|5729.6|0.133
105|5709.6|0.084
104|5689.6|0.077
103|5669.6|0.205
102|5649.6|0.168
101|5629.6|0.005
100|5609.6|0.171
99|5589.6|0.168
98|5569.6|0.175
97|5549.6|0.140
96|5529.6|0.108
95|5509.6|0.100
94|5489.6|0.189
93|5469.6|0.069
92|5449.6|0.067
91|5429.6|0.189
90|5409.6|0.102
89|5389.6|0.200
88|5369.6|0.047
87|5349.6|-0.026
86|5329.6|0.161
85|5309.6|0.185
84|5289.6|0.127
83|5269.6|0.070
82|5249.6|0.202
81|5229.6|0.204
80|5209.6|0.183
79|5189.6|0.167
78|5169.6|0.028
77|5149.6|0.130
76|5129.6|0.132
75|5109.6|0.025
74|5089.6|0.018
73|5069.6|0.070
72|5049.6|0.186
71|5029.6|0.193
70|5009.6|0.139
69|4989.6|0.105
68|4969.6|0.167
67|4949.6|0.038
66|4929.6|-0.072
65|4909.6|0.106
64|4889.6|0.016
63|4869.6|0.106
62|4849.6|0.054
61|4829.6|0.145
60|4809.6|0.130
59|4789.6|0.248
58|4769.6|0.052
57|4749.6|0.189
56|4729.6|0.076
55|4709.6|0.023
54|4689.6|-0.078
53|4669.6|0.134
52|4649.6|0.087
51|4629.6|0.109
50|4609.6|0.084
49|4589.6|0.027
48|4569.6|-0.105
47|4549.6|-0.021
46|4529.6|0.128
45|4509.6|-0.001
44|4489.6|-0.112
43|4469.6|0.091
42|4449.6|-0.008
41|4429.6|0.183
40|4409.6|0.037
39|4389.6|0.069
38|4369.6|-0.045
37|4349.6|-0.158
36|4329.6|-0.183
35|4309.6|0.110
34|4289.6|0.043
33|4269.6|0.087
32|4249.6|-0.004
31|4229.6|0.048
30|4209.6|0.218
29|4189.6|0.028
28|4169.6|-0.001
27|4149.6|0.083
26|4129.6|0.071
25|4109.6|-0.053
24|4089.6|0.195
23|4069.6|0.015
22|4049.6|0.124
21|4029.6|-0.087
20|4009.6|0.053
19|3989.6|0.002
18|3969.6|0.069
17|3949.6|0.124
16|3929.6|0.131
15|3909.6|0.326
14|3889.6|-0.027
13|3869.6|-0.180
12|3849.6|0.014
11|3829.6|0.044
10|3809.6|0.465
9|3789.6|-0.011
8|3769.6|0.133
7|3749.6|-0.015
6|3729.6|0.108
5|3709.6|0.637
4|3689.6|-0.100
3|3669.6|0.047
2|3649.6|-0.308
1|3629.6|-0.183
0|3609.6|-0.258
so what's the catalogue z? 0.59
